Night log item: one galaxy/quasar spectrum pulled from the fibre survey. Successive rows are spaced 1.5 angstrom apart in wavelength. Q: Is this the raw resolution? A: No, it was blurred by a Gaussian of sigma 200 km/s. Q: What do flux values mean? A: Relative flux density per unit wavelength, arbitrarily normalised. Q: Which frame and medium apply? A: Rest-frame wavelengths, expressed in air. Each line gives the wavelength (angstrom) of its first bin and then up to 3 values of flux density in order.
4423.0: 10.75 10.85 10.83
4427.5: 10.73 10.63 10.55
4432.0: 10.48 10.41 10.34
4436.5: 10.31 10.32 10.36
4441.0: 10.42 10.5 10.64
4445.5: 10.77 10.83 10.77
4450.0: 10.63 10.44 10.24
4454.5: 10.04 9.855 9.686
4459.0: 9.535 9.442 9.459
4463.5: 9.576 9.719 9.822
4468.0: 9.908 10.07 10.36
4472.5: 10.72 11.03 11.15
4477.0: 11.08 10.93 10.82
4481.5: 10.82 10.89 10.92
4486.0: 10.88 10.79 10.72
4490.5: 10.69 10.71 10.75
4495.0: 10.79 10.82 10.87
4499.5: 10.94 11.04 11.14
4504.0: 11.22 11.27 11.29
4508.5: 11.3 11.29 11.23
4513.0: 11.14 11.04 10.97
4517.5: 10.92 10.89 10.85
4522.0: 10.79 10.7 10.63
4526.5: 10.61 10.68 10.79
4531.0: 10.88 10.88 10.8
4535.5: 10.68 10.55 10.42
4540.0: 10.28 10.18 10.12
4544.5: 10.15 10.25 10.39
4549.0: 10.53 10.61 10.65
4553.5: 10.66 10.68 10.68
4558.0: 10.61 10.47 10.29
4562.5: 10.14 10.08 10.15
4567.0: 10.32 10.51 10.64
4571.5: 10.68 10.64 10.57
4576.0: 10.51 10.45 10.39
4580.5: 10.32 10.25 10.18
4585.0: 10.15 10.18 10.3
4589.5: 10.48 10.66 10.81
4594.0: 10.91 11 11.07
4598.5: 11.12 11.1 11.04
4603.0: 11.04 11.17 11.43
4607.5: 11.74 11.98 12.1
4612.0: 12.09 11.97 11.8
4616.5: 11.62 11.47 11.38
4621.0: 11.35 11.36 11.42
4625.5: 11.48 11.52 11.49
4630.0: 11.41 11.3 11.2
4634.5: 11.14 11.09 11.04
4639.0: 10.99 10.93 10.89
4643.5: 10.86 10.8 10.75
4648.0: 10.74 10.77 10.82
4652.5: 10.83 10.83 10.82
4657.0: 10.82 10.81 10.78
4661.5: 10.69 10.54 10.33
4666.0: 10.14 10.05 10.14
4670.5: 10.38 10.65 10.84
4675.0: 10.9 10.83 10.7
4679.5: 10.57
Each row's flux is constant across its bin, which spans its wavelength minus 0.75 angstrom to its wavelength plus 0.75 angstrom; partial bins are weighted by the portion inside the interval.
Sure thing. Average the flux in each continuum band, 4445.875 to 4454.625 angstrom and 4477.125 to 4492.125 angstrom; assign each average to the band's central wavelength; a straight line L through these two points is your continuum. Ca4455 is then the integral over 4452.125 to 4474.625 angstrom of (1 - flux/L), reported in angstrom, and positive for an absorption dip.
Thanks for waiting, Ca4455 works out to 1.46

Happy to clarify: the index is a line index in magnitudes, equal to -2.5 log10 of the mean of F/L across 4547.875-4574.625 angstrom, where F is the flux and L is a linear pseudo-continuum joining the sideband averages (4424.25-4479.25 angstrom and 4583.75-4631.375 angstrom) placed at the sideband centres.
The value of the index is 0.05 mag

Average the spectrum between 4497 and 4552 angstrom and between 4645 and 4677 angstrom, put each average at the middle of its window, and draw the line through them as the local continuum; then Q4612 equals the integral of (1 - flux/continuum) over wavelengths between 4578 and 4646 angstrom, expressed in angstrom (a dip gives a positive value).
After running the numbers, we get -2.6 angstrom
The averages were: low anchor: 10.8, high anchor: 10.6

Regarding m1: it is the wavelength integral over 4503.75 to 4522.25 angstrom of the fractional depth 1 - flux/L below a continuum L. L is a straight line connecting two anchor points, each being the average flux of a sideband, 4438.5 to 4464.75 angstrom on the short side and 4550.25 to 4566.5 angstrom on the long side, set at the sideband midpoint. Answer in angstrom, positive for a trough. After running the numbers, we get -1.4 angstrom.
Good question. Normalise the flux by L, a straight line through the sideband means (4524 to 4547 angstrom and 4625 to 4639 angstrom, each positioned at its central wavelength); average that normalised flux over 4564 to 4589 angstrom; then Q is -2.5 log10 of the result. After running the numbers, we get 0.05 mag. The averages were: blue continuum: 10.5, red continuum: 11.3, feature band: 10.4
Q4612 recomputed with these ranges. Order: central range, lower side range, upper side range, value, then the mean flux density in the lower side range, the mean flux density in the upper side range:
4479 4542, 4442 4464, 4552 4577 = -3.2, 10.2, 10.5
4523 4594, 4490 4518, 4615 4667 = 3.5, 11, 11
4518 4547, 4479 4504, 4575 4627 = 0.9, 10.9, 11.1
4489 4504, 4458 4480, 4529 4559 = -0.8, 10.2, 10.5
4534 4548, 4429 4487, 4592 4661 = 0.6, 10.4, 11.2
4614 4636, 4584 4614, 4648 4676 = -1.0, 11.1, 10.6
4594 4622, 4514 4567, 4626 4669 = -1.8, 10.6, 10.9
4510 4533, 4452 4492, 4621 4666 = -0.8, 10.4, 11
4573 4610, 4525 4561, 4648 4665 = -0.6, 10.5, 10.7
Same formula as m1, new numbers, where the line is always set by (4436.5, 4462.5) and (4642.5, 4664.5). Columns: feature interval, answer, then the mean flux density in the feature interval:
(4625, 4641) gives -0.8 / 11.2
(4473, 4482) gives -0.6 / 11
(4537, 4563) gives 0.2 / 10.4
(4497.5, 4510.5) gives -1.0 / 11.2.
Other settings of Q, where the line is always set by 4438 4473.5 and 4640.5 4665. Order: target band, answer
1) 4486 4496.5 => -0.05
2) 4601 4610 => -0.08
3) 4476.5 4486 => -0.07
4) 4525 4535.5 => -0.04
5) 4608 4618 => -0.12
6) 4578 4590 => 0.03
